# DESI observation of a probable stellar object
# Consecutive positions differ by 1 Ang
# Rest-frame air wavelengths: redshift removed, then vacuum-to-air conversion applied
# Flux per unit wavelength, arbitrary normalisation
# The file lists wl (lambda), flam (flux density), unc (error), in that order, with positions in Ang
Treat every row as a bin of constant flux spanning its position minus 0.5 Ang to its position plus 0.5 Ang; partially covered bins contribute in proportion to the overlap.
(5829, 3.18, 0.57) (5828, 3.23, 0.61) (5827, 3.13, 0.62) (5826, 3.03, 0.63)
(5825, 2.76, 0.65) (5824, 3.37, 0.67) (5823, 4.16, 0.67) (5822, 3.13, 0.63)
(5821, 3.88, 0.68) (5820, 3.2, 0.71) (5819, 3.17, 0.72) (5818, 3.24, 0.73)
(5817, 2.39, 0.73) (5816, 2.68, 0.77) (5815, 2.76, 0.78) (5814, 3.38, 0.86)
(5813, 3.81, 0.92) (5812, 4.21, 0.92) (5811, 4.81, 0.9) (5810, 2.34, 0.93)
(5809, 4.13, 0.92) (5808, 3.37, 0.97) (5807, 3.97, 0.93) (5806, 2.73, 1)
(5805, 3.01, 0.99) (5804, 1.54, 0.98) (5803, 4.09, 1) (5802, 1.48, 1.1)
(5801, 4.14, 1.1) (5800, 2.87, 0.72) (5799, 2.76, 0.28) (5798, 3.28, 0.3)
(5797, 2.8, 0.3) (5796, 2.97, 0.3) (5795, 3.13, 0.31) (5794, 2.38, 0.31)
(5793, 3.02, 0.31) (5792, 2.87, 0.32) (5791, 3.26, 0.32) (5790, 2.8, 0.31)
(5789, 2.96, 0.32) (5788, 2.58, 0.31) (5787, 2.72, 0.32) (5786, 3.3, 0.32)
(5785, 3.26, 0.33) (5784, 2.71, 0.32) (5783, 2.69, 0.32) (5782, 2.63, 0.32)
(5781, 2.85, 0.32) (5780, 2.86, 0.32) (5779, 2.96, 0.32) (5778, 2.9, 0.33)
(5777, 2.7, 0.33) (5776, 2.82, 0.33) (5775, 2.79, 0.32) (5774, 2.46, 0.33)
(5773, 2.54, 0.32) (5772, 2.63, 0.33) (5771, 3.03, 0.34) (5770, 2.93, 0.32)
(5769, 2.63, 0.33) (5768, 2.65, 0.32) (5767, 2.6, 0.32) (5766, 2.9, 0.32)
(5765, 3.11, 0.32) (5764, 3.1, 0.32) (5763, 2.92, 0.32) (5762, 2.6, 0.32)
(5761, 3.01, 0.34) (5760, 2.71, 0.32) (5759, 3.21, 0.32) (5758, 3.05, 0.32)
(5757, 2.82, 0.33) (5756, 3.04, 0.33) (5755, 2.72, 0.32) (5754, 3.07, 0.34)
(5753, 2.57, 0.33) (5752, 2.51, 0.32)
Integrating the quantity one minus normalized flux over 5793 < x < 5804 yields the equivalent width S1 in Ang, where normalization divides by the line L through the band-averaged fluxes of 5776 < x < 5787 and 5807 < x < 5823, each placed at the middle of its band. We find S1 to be 0.77 Ang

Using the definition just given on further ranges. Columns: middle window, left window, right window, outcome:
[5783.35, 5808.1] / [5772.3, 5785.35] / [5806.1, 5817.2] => 1.3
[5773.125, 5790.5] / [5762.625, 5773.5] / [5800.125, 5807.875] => 0.5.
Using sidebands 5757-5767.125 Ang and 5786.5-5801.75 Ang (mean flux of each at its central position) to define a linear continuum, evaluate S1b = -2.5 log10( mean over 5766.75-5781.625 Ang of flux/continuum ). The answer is 0.07 mag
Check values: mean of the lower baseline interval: 2.93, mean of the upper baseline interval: 2.94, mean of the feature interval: 2.76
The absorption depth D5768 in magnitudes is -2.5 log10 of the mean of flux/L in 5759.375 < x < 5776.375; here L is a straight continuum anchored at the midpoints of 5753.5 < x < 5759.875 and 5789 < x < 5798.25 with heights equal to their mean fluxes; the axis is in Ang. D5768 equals 0.06 mag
